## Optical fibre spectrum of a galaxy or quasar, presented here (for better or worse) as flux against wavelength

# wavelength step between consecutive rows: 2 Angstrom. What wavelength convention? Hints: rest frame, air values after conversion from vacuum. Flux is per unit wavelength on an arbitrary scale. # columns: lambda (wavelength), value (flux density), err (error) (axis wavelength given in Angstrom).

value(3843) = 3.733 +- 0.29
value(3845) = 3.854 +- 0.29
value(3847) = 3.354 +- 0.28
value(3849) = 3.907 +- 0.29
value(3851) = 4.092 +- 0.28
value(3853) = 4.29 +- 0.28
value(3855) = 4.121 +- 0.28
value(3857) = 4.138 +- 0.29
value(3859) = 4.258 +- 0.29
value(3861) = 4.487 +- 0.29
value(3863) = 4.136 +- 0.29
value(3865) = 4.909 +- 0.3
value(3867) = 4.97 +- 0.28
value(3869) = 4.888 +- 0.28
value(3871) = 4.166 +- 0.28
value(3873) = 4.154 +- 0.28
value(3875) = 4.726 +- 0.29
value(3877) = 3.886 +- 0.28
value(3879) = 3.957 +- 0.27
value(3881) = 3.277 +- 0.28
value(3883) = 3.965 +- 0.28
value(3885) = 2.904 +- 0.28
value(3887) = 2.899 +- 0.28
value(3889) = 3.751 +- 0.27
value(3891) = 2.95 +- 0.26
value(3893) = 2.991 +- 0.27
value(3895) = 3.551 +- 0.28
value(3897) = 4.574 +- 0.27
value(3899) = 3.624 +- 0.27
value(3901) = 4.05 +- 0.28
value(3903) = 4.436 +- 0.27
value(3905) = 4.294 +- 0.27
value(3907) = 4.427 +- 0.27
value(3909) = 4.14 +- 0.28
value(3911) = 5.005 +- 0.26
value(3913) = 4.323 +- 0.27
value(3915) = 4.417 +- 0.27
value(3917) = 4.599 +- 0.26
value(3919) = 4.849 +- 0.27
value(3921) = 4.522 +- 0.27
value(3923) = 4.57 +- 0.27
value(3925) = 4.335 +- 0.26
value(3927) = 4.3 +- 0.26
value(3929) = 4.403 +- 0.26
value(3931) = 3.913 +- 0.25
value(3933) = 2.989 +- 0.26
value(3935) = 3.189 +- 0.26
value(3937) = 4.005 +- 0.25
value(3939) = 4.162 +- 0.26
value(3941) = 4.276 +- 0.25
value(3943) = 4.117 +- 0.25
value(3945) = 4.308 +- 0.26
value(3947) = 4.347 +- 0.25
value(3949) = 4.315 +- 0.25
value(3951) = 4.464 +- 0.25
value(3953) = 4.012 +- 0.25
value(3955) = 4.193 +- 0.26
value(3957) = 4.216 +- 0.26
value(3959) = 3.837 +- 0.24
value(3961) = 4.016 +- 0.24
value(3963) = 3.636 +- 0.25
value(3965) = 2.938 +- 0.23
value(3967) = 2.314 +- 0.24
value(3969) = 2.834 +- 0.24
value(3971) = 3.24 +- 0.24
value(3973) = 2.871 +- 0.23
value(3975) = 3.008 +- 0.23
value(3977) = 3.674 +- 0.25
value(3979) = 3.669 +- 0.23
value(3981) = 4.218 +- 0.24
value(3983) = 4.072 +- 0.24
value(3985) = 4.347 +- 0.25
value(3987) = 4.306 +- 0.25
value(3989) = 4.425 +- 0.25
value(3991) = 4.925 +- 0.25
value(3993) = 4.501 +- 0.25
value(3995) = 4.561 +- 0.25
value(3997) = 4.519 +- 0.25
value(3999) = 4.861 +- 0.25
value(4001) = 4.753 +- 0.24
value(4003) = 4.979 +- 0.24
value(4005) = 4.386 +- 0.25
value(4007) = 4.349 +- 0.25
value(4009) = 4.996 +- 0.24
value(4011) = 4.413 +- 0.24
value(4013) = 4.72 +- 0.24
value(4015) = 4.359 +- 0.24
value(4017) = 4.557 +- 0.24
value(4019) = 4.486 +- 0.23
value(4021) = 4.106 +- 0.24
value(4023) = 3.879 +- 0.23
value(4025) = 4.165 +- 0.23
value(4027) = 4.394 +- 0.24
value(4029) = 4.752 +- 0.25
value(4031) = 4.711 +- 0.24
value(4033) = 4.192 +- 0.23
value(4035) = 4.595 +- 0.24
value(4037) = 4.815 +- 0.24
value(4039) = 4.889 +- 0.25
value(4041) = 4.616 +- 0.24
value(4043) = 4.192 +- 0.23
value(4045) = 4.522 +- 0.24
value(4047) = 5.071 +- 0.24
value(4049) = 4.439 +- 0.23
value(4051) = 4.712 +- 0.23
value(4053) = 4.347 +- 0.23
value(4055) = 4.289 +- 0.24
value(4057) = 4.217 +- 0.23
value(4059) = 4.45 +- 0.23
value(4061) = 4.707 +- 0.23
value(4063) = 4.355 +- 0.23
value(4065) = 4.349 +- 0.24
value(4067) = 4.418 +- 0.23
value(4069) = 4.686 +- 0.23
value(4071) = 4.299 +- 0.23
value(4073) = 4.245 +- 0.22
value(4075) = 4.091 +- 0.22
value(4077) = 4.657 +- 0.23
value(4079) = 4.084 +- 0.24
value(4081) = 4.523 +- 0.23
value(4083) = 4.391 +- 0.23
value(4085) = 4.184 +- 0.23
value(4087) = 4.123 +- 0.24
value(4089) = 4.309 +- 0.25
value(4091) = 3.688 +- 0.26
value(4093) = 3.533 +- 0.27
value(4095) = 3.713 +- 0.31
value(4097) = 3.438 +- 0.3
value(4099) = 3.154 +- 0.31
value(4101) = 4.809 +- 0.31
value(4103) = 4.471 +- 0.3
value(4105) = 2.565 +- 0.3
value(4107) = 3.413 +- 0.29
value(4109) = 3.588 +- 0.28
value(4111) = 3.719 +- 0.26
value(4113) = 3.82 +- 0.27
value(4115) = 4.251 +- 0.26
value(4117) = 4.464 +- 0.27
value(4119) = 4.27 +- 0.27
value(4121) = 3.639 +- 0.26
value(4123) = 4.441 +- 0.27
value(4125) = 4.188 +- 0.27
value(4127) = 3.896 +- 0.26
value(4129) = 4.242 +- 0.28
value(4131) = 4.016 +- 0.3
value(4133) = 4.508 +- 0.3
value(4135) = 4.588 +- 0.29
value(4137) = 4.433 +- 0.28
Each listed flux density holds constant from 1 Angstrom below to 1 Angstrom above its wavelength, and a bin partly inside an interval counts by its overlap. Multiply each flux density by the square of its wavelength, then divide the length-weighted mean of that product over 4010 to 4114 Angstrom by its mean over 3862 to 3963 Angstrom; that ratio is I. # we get 1.12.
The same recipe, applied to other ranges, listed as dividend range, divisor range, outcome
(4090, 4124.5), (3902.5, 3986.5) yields 1.04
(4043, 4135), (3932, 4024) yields 1.08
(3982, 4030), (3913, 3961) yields 1.11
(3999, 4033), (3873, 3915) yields 1.23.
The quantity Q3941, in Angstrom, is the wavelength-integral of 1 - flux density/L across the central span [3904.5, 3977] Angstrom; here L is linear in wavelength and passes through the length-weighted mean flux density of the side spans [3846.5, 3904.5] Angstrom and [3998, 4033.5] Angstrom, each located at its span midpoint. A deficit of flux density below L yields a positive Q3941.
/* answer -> 4.2 Angstrom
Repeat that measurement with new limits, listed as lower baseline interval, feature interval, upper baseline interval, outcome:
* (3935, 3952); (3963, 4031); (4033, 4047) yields 4.4 Angstrom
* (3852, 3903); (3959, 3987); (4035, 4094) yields 4.7 Angstrom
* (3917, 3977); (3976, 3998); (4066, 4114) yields -2.1 Angstrom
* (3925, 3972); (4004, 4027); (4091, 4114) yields -3.9 Angstrom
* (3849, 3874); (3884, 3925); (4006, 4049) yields 3.3 Angstrom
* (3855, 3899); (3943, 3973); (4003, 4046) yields 3.6 Angstrom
